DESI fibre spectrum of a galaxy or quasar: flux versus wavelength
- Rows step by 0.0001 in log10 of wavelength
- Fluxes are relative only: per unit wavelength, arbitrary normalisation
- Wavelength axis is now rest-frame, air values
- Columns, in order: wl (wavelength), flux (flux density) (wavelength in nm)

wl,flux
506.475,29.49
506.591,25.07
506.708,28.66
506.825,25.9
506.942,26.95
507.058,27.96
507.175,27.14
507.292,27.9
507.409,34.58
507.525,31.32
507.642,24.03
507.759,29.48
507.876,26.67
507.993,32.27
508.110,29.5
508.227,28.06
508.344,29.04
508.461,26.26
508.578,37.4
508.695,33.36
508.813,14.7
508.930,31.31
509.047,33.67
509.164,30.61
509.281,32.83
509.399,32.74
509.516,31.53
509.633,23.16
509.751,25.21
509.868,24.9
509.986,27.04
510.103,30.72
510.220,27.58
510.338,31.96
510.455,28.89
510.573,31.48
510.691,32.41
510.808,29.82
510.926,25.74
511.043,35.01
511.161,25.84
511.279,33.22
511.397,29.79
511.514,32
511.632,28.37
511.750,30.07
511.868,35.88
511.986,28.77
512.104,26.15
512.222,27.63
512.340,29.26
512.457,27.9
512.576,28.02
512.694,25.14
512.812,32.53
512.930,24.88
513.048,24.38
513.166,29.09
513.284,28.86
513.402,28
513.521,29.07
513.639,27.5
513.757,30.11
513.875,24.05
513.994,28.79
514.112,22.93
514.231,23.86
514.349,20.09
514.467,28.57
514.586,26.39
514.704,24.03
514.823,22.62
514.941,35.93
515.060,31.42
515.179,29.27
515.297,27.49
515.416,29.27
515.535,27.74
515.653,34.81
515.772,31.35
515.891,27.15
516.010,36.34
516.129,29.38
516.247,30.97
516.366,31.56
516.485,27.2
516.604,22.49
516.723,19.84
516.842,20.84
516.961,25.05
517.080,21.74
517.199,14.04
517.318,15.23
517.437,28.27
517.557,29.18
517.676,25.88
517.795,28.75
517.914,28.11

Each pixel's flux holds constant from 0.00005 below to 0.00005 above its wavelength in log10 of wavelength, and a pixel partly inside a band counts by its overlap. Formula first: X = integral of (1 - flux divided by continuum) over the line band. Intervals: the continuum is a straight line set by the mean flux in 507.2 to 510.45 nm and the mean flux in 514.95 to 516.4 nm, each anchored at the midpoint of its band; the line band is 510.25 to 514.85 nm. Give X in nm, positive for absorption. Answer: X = 0.27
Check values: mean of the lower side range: 29.2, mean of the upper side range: 30.7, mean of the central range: 28.2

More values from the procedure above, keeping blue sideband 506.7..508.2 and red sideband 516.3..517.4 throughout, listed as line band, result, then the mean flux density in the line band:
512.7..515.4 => -0.36 nm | 27.3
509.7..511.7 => -0.23 nm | 29.4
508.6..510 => -0.07 nm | 28.7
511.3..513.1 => -0.24 nm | 28.8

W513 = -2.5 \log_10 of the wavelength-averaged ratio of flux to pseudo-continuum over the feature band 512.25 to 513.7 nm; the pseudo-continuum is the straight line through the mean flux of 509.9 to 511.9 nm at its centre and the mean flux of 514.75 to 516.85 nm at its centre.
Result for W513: 0.06 mag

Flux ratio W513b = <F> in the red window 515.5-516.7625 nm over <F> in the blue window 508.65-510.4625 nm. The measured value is 1.02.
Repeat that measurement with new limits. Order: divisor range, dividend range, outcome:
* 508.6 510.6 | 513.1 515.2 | 0.94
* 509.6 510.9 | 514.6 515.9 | 1.02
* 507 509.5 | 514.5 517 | 0.95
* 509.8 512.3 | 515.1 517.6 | 0.90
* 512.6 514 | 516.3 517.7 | 0.85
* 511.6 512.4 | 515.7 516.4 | 1.06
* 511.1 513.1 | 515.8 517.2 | 0.91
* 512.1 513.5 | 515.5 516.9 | 1.02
